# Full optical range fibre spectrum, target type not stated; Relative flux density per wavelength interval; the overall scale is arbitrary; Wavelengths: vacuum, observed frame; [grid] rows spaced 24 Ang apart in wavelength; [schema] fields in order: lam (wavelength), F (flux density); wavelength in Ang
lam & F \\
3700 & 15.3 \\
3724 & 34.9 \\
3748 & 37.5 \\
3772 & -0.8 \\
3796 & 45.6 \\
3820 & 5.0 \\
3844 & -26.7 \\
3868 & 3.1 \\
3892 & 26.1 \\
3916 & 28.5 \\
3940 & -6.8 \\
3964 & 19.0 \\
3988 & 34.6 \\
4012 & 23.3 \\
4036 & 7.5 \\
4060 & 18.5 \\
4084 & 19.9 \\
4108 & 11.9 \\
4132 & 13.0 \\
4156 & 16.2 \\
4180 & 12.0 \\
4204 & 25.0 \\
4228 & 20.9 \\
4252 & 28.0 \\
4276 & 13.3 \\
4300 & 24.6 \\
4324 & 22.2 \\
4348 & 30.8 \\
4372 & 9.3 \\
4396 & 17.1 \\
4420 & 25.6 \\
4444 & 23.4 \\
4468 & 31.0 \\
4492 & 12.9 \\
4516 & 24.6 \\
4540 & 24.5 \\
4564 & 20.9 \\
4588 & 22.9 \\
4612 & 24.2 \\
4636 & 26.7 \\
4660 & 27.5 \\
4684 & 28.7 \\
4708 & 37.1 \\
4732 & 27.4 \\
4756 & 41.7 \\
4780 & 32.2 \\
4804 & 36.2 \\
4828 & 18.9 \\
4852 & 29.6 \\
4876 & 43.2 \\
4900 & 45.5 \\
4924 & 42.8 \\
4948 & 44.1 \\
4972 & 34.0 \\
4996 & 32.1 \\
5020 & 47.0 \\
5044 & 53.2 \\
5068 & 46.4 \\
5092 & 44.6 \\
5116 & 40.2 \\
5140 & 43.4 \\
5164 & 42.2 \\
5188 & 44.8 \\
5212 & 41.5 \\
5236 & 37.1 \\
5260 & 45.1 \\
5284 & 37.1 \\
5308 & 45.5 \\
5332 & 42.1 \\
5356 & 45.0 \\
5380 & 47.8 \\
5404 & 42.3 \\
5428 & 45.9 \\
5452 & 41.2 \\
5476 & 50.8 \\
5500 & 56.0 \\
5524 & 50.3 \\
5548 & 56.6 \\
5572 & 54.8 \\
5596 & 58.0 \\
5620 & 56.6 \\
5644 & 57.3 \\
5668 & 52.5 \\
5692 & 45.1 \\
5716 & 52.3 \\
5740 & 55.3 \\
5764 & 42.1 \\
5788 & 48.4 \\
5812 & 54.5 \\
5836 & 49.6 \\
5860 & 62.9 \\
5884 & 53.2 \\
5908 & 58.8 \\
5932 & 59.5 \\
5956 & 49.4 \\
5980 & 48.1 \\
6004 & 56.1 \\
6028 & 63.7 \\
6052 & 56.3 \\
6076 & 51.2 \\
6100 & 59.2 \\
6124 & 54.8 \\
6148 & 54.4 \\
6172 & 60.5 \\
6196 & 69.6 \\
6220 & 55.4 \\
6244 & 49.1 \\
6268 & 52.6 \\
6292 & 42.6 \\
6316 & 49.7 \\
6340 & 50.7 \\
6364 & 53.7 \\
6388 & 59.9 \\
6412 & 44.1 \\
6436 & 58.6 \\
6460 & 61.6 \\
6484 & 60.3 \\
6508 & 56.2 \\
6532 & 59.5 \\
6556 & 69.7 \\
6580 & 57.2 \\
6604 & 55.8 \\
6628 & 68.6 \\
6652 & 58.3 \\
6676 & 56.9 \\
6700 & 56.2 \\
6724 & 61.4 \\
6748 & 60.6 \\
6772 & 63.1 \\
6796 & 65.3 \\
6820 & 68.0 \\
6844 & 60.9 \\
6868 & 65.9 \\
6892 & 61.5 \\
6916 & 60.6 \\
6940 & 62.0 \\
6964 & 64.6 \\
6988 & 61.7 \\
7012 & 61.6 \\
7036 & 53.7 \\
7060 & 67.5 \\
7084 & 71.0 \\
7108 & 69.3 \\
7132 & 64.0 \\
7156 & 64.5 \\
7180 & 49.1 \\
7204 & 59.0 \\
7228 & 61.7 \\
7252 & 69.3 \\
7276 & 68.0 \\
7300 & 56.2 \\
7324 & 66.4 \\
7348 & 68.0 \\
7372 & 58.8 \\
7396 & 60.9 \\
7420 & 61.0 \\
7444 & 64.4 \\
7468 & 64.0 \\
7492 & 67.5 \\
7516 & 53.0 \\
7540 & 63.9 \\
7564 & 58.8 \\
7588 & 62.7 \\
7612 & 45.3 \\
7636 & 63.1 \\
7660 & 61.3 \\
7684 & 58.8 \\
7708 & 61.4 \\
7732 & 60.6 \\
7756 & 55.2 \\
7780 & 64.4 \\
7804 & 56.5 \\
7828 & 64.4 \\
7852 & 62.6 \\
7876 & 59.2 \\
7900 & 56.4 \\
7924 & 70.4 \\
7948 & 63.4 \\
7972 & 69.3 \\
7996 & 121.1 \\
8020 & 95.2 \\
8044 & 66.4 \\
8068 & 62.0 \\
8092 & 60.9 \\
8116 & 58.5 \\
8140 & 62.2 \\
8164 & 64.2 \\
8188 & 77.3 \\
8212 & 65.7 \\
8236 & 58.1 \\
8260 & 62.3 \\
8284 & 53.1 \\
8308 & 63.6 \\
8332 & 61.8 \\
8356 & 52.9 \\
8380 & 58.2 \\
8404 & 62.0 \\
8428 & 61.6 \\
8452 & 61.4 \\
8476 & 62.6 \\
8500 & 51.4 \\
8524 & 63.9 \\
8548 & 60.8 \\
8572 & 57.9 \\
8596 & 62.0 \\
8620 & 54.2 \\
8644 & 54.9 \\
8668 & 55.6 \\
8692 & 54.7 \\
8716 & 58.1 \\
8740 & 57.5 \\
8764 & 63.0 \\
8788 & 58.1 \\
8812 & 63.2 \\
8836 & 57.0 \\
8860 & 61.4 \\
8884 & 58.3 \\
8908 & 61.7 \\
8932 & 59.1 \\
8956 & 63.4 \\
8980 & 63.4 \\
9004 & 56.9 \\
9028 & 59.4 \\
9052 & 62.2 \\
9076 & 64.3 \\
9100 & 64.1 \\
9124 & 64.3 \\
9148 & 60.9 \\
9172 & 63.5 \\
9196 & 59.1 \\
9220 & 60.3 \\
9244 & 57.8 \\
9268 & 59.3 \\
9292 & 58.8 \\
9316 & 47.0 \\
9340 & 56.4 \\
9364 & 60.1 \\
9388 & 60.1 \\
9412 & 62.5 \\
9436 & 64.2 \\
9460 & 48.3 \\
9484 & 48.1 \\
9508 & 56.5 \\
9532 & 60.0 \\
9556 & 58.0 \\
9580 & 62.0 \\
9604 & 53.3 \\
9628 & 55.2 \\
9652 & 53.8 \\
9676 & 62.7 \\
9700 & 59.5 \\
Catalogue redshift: 0.217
